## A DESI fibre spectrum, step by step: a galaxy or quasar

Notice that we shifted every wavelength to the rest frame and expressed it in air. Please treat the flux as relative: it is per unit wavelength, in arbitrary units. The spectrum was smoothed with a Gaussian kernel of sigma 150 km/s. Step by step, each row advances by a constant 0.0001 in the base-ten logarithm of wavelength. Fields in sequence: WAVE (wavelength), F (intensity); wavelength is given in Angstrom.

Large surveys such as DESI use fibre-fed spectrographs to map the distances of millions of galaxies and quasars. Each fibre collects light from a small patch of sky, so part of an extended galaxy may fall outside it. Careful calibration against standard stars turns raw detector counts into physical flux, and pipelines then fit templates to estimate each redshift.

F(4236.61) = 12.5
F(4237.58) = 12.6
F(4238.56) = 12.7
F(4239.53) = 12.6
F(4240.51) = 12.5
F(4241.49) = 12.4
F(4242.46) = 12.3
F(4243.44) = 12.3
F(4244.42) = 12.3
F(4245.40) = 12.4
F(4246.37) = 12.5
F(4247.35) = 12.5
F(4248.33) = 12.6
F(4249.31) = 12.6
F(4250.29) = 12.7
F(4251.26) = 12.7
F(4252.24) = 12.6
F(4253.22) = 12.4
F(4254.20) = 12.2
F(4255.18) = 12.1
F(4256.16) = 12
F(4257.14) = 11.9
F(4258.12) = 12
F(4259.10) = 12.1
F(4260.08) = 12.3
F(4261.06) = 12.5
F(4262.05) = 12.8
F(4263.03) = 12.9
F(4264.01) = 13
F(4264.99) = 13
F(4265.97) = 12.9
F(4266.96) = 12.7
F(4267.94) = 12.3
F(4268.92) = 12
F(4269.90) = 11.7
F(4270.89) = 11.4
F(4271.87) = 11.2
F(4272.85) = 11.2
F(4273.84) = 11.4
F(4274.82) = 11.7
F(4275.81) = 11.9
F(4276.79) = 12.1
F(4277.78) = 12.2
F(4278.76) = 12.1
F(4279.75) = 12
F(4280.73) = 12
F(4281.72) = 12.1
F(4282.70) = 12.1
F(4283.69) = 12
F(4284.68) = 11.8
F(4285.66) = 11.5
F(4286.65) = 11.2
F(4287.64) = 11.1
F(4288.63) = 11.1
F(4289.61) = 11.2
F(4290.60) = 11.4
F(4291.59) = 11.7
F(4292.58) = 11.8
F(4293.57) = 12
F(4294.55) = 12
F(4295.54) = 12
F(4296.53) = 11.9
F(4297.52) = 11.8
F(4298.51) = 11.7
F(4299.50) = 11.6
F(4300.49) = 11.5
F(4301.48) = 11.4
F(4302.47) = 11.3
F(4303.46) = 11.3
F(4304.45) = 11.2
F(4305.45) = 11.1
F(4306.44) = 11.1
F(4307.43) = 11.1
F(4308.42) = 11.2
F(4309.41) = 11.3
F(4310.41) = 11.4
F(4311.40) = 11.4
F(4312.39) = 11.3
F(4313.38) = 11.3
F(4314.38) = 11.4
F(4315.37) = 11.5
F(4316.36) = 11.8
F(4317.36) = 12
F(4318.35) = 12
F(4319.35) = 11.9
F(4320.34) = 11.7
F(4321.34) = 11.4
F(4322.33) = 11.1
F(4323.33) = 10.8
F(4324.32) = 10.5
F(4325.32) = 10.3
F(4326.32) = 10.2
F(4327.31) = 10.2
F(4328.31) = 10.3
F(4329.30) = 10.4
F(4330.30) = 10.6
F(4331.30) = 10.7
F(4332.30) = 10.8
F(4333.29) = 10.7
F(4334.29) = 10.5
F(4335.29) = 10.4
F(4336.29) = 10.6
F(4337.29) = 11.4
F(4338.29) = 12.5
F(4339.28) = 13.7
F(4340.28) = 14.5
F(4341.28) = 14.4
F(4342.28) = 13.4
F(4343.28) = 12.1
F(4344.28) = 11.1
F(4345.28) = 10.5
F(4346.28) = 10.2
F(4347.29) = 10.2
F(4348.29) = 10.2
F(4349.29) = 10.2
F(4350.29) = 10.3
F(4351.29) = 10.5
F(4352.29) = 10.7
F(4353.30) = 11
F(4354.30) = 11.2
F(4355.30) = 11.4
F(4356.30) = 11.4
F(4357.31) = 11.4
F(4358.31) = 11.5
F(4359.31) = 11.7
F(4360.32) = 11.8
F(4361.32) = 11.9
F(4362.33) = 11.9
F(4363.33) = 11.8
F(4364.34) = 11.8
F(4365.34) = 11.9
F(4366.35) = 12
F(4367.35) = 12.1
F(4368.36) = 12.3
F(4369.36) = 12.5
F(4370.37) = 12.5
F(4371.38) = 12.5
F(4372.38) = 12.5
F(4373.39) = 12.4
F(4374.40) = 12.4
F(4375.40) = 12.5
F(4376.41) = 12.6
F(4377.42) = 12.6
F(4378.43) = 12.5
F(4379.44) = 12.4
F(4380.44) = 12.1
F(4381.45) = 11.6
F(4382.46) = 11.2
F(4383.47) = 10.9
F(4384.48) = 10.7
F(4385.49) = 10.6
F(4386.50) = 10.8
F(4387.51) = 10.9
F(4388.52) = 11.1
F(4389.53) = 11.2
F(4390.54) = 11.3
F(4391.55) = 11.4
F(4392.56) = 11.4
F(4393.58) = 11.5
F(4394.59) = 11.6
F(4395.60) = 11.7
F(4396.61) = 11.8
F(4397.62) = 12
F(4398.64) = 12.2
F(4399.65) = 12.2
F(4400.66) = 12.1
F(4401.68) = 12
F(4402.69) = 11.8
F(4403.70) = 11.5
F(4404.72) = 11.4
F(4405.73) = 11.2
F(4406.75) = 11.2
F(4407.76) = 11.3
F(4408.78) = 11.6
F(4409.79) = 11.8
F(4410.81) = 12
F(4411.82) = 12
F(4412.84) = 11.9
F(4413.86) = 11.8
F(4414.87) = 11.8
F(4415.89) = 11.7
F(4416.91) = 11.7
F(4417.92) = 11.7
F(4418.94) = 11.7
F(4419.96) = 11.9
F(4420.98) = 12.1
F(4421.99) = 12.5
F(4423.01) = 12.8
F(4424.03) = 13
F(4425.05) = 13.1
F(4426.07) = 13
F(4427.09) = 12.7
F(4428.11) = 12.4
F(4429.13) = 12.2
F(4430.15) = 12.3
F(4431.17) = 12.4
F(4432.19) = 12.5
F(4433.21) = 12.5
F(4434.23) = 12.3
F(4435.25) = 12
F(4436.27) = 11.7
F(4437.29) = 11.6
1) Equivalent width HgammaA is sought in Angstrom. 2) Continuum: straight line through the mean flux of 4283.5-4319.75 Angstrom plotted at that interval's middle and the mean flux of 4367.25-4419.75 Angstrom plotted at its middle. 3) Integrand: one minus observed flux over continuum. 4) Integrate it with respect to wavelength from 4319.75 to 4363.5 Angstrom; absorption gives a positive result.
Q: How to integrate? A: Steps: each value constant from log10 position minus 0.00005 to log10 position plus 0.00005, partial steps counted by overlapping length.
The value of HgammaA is 1.50 Angstrom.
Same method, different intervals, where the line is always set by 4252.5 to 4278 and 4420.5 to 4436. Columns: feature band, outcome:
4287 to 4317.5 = 1.9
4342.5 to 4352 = 1.3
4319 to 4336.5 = 2.2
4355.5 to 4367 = 0.6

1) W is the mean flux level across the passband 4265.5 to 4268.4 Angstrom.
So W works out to 12.6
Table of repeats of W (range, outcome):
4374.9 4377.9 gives 12.6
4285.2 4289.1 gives 11.2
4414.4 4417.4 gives 11.7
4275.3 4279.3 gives 12.1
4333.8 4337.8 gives 10.7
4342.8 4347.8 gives 10.8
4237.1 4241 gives 12.6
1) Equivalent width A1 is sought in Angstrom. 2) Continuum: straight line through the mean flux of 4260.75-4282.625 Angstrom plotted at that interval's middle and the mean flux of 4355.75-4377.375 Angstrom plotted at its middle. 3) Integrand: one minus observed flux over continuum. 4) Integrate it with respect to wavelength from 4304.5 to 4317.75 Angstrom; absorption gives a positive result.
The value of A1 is 0.8 Angstrom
